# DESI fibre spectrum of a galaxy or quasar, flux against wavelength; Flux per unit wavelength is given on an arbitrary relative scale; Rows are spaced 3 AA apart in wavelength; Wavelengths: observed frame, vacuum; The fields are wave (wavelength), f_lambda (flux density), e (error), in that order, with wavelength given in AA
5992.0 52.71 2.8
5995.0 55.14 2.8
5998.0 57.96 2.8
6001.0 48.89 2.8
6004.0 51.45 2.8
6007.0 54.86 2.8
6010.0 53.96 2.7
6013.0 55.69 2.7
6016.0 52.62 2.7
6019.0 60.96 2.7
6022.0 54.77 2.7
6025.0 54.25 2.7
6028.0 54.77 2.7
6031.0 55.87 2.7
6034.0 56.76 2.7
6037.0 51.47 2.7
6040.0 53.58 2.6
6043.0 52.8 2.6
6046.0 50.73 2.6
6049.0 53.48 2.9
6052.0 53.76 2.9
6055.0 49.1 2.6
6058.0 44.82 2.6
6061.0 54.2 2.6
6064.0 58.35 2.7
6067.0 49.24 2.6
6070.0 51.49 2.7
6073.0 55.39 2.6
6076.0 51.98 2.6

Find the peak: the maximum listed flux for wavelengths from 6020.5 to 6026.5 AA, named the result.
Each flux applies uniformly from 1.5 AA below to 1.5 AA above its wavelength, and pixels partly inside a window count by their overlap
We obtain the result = 54.77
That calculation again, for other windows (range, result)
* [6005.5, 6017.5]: 55.69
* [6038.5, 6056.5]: 53.76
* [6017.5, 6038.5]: 60.96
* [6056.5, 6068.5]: 58.35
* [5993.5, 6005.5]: 57.96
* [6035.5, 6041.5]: 53.58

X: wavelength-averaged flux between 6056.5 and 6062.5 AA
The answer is 49.5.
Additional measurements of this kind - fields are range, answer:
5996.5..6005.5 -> 52.8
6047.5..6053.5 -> 53.6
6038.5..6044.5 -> 53.2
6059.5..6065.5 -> 56.3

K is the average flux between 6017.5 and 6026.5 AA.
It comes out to 56.7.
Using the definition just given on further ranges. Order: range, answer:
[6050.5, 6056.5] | 51.4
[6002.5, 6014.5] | 54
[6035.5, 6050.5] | 52.4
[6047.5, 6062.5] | 51.1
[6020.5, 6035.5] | 55.3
